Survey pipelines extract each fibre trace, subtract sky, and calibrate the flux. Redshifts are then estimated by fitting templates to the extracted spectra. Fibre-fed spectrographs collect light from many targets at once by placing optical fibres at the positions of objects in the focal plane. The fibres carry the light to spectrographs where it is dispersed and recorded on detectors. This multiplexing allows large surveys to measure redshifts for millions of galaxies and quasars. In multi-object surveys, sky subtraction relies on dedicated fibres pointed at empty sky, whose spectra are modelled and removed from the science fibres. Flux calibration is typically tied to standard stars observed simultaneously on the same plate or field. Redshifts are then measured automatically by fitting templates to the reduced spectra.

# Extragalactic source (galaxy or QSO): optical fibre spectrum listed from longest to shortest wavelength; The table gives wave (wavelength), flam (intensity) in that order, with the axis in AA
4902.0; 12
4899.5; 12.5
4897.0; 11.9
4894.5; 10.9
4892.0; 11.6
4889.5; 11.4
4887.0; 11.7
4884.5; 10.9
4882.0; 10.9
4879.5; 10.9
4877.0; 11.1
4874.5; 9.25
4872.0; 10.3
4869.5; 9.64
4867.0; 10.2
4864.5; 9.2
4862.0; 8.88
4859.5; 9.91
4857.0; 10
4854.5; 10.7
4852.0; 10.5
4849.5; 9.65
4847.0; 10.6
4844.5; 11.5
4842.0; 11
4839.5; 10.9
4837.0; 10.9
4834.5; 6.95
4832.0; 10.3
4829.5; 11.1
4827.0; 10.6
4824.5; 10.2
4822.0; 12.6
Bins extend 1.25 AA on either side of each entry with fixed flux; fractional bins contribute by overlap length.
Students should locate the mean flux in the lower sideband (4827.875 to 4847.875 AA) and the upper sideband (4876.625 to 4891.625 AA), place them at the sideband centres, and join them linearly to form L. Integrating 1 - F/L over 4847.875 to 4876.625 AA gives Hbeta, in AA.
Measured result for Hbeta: 2.5 AA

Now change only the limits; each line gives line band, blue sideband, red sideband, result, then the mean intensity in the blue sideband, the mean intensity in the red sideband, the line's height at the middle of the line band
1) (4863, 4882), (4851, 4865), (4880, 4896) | 0.76 AA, 9.89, 11.2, 10.5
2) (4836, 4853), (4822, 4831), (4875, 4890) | 0.34 AA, 10.9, 11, 10.9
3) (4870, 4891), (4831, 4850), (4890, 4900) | 0.94 AA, 10.2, 11.6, 11.3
